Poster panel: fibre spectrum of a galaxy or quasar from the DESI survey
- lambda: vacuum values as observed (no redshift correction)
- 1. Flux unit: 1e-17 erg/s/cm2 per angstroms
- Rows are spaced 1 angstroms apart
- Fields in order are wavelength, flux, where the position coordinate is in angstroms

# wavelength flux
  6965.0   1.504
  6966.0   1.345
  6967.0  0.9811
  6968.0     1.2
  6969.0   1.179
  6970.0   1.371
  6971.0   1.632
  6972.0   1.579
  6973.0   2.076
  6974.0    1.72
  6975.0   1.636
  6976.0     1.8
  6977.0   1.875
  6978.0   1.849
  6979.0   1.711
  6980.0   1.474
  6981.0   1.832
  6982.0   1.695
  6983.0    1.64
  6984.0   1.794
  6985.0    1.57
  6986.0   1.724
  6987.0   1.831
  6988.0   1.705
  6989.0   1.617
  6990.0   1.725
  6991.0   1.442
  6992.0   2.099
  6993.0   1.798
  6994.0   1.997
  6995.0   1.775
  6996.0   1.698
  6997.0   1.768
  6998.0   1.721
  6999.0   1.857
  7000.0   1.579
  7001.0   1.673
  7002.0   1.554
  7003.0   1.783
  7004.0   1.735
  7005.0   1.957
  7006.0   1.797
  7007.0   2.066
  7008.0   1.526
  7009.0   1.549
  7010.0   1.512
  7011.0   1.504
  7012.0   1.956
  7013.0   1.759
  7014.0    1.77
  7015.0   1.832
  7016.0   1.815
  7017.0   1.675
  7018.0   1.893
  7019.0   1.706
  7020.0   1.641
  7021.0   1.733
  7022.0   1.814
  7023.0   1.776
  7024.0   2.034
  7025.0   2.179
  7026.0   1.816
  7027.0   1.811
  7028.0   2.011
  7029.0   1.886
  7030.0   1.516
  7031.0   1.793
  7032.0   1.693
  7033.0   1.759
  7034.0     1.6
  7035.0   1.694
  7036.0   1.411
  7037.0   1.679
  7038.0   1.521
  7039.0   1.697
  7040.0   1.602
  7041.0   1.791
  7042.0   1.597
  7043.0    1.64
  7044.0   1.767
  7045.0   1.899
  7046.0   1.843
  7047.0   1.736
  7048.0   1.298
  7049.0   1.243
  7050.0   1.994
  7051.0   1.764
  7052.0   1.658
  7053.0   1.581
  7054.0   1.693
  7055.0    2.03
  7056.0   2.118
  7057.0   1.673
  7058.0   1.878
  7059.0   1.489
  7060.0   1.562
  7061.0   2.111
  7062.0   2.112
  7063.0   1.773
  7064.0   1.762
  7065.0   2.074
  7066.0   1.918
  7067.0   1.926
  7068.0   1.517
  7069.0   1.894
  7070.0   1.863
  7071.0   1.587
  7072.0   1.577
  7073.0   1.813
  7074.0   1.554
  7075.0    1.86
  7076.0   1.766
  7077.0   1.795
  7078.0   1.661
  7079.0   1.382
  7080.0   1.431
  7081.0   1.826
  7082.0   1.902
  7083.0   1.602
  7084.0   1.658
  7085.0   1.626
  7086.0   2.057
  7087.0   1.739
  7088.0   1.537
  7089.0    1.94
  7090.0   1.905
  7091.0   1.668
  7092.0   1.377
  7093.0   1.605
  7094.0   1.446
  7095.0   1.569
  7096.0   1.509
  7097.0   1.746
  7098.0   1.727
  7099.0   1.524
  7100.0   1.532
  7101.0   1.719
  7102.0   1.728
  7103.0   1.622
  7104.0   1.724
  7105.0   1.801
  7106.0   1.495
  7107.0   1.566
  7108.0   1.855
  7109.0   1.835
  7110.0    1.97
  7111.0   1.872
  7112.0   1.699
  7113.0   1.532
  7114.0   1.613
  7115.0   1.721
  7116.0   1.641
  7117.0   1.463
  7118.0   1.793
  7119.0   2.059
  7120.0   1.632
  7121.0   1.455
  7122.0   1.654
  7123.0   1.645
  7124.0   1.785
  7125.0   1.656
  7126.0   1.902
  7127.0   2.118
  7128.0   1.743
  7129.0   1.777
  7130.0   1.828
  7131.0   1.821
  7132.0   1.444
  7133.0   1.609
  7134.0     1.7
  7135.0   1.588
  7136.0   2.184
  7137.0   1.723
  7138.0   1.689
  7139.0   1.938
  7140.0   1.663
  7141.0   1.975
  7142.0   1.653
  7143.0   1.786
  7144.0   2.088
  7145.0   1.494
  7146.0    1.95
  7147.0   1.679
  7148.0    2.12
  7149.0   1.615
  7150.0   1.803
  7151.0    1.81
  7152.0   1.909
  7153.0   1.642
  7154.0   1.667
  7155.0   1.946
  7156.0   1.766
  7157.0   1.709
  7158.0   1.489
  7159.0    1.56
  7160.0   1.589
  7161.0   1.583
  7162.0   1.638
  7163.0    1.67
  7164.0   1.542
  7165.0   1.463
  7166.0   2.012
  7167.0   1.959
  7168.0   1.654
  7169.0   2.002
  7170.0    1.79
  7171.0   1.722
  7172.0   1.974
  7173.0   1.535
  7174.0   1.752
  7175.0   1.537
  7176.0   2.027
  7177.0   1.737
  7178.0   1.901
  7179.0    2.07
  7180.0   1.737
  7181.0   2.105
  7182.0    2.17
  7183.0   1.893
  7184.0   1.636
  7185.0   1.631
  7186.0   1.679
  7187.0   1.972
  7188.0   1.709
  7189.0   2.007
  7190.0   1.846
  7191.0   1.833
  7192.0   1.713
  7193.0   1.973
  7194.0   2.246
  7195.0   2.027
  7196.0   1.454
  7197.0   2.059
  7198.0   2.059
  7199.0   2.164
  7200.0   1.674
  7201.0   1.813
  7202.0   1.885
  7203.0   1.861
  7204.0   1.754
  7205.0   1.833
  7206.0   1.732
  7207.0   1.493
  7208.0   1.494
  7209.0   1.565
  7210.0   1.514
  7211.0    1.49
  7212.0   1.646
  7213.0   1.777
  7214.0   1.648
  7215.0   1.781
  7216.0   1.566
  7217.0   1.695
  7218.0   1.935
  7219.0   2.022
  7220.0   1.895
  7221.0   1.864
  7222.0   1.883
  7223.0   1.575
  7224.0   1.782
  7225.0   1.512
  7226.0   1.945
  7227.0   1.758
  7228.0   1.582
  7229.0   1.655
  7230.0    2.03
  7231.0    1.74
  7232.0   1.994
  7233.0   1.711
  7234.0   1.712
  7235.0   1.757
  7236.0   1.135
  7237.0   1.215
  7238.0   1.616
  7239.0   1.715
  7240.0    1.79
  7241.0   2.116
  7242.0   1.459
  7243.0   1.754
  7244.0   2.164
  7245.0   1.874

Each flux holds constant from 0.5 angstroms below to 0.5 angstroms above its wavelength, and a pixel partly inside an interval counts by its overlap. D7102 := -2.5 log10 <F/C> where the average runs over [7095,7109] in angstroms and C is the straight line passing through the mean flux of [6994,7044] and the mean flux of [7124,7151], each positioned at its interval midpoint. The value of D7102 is 0.07 mag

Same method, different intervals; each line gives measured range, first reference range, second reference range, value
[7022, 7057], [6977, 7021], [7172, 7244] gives 0.00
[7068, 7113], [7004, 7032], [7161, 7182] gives 0.06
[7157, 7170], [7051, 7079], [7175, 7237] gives 0.06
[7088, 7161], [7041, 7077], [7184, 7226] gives 0.03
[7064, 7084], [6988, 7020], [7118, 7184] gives 0.02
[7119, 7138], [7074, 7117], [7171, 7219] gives -0.01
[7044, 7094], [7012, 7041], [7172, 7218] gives 0.02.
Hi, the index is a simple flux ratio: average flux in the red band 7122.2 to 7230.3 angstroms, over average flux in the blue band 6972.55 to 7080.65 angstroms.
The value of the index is 1.02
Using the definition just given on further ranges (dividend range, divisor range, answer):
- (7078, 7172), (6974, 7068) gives 0.98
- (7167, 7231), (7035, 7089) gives 1.04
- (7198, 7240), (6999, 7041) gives 0.99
